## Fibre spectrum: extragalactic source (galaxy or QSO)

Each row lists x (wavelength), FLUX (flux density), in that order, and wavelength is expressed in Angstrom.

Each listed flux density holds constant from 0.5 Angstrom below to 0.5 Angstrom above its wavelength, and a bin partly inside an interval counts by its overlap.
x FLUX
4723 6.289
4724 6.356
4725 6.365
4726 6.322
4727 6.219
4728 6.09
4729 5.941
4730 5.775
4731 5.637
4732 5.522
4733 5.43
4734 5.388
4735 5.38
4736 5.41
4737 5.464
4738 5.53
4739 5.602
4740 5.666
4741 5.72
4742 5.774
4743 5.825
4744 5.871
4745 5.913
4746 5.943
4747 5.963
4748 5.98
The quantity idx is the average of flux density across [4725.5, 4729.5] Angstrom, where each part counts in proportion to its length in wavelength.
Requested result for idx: 6.14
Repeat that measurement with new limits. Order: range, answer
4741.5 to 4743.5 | 5.8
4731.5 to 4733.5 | 5.48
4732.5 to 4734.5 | 5.41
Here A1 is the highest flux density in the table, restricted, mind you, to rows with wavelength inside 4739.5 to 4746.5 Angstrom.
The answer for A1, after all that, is 5.943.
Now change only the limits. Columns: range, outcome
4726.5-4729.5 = 6.219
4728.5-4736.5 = 5.941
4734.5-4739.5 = 5.602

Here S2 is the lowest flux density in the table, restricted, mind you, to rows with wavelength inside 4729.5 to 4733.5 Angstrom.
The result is 5.43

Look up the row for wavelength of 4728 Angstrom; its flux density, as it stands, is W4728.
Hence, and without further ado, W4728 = 6.09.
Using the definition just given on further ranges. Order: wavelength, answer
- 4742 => 5.774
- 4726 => 6.322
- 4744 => 5.871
